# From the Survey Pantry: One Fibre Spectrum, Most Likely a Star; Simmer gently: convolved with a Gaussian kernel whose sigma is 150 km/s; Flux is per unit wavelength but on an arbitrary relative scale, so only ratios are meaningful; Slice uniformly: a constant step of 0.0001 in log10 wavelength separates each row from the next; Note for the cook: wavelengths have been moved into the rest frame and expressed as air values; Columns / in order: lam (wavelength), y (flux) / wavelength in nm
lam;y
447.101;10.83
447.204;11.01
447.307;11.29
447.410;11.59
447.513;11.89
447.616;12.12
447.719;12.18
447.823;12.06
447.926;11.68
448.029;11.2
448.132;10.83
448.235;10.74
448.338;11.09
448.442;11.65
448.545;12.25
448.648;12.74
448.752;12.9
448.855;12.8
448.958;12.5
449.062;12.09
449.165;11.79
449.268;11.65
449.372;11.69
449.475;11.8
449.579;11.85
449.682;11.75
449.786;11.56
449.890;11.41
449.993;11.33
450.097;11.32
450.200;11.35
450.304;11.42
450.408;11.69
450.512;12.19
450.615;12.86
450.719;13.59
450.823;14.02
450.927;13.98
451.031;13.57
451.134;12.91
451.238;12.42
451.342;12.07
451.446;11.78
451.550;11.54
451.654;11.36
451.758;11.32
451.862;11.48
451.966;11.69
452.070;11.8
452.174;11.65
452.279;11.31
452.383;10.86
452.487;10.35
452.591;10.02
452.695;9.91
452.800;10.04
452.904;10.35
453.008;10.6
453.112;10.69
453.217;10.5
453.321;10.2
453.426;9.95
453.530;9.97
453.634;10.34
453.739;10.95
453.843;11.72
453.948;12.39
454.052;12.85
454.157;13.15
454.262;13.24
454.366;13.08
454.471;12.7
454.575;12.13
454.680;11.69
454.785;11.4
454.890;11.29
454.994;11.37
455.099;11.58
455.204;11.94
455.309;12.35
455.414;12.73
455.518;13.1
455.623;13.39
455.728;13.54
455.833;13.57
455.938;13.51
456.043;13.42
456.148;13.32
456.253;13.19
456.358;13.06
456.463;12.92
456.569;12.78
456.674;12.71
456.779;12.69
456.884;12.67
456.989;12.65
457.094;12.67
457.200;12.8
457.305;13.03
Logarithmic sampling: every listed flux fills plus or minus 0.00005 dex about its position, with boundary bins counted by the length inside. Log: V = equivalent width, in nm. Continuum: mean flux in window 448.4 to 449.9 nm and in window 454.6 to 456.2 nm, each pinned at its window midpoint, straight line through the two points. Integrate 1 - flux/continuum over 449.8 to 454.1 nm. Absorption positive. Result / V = 0.27 nm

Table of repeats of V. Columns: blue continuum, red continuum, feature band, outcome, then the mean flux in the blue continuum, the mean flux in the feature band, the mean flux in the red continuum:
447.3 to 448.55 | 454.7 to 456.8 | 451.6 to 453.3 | 0.19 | 11.6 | 10.9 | 12.7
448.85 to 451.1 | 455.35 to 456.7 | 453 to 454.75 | 0.17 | 12.2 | 11.6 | 13.2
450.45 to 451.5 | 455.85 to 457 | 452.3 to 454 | 0.31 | 12.9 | 10.6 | 13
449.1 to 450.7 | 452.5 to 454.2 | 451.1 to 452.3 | -0.05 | 11.8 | 11.8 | 10.8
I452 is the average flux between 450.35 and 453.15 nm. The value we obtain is 11.7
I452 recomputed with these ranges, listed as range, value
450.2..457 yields 12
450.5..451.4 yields 13.1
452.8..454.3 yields 11.1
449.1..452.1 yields 12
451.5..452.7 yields 11.2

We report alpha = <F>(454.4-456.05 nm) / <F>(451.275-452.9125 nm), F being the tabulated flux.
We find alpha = 1.12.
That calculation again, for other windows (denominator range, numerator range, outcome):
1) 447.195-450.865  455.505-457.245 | 1.10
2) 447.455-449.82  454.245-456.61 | 1.07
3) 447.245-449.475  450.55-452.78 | 1.01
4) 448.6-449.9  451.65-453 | 0.90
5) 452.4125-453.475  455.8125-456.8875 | 1.27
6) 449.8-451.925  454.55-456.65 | 1.04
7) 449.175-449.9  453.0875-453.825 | 0.89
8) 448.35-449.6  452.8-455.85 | 0.97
